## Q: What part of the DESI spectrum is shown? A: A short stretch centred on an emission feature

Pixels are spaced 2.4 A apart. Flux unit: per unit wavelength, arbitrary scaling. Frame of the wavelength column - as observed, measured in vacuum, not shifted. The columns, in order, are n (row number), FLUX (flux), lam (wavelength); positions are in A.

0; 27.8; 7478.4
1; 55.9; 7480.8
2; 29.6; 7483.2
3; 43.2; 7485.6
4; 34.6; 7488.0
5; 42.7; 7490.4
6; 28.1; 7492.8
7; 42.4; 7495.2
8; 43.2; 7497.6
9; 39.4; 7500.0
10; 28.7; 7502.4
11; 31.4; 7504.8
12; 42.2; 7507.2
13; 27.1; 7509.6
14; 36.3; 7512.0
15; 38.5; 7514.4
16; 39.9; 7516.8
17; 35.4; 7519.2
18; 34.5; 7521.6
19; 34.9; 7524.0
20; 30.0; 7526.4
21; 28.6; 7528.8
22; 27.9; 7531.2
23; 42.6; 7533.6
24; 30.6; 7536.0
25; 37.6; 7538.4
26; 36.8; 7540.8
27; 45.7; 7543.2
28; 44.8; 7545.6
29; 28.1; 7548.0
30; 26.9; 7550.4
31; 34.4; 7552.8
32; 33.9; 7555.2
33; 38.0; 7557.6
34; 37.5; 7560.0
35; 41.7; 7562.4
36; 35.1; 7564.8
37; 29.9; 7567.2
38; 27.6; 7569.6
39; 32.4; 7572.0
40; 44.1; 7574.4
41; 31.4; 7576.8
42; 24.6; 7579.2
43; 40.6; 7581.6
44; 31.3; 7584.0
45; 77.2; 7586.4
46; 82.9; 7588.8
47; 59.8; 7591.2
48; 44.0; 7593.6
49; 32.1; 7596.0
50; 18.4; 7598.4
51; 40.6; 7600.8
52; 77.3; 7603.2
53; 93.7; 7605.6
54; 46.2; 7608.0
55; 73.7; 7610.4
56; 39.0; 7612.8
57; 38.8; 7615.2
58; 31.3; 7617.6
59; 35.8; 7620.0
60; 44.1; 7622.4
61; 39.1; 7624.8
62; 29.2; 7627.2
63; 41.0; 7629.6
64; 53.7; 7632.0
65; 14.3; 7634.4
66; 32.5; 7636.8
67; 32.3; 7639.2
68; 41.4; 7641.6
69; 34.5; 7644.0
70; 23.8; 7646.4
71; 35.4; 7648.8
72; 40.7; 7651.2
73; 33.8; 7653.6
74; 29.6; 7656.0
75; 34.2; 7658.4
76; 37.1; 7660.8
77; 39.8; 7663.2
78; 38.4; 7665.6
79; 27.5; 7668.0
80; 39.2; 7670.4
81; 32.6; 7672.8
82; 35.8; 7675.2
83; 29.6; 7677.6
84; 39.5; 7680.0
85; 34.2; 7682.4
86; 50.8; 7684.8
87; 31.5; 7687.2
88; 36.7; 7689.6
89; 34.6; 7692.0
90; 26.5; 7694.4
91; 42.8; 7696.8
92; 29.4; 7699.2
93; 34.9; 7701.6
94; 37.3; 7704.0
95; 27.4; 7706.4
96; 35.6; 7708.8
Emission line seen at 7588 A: [S II] 6716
